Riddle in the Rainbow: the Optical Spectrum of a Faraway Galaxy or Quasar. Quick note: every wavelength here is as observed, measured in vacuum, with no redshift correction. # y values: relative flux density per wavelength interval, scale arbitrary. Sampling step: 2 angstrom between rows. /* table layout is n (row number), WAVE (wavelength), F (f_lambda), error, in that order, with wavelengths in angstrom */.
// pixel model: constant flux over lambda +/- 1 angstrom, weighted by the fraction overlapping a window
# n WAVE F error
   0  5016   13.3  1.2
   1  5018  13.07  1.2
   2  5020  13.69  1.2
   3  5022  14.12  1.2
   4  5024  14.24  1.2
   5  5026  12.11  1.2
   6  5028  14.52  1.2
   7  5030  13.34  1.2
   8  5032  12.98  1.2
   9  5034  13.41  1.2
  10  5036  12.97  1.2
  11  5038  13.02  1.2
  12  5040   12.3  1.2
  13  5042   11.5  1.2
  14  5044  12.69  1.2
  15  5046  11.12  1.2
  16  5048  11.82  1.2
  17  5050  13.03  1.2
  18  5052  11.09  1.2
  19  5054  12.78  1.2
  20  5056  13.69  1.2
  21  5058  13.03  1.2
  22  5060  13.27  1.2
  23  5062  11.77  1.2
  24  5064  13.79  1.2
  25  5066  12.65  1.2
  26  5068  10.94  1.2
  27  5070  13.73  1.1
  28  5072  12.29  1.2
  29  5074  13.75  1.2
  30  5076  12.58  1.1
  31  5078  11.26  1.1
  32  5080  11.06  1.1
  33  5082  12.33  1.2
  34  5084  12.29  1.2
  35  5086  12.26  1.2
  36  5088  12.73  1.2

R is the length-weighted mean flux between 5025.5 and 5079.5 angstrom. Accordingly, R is 12.6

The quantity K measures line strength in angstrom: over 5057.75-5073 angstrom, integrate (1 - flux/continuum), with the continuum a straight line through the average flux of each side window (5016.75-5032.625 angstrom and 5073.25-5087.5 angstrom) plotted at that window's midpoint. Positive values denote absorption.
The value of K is -0.1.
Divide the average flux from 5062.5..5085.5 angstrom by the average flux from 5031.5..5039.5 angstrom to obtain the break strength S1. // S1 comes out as 0.95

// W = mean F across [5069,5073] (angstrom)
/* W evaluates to 13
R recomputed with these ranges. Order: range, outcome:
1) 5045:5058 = 12.3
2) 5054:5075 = 12.9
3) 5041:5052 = 11.9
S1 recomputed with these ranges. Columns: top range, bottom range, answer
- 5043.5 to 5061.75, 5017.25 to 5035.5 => 0.92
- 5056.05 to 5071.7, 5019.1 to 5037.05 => 0.95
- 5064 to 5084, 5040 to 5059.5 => 1.00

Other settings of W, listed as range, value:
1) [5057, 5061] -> 13.1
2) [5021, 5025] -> 14.2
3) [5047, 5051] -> 12.4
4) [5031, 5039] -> 13.1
